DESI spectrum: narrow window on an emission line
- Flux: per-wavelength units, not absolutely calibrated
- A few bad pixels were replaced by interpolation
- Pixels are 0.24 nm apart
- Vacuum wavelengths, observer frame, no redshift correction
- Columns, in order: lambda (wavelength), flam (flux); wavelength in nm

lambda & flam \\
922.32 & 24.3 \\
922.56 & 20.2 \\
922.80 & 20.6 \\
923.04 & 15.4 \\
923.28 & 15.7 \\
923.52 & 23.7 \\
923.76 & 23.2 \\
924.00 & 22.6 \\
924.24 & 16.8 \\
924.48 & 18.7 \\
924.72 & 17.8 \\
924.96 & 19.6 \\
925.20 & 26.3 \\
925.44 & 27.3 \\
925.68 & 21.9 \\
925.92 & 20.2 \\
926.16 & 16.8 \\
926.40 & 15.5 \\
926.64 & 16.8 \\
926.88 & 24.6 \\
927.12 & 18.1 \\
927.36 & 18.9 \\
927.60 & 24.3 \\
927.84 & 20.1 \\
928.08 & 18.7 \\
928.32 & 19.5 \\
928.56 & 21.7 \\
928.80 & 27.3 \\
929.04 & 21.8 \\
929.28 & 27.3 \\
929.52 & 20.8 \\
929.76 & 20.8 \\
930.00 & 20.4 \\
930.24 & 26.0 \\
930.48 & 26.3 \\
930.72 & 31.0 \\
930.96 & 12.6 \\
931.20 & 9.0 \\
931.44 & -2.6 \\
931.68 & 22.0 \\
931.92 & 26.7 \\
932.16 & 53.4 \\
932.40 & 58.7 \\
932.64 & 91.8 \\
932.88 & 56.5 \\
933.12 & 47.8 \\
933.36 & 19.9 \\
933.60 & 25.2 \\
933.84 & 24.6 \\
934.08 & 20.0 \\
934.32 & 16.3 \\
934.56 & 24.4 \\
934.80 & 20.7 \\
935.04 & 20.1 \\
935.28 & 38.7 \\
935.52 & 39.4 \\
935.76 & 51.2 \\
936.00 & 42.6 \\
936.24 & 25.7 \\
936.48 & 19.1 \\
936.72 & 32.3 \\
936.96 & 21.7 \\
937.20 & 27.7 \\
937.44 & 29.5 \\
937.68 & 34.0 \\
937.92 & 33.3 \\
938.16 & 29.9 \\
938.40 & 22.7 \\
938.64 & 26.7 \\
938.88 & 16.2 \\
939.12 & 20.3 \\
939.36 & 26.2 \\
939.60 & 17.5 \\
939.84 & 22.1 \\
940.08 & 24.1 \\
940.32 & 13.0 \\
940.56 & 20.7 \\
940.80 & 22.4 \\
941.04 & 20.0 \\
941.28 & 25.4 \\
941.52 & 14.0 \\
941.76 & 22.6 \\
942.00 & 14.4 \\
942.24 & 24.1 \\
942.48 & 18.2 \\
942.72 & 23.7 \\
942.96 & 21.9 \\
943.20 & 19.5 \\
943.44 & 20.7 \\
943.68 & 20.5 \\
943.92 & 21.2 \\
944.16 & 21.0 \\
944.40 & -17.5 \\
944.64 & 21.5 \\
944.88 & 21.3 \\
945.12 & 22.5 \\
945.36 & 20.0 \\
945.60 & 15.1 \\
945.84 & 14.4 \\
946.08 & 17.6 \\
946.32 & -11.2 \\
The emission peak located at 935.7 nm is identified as [N II] 6583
